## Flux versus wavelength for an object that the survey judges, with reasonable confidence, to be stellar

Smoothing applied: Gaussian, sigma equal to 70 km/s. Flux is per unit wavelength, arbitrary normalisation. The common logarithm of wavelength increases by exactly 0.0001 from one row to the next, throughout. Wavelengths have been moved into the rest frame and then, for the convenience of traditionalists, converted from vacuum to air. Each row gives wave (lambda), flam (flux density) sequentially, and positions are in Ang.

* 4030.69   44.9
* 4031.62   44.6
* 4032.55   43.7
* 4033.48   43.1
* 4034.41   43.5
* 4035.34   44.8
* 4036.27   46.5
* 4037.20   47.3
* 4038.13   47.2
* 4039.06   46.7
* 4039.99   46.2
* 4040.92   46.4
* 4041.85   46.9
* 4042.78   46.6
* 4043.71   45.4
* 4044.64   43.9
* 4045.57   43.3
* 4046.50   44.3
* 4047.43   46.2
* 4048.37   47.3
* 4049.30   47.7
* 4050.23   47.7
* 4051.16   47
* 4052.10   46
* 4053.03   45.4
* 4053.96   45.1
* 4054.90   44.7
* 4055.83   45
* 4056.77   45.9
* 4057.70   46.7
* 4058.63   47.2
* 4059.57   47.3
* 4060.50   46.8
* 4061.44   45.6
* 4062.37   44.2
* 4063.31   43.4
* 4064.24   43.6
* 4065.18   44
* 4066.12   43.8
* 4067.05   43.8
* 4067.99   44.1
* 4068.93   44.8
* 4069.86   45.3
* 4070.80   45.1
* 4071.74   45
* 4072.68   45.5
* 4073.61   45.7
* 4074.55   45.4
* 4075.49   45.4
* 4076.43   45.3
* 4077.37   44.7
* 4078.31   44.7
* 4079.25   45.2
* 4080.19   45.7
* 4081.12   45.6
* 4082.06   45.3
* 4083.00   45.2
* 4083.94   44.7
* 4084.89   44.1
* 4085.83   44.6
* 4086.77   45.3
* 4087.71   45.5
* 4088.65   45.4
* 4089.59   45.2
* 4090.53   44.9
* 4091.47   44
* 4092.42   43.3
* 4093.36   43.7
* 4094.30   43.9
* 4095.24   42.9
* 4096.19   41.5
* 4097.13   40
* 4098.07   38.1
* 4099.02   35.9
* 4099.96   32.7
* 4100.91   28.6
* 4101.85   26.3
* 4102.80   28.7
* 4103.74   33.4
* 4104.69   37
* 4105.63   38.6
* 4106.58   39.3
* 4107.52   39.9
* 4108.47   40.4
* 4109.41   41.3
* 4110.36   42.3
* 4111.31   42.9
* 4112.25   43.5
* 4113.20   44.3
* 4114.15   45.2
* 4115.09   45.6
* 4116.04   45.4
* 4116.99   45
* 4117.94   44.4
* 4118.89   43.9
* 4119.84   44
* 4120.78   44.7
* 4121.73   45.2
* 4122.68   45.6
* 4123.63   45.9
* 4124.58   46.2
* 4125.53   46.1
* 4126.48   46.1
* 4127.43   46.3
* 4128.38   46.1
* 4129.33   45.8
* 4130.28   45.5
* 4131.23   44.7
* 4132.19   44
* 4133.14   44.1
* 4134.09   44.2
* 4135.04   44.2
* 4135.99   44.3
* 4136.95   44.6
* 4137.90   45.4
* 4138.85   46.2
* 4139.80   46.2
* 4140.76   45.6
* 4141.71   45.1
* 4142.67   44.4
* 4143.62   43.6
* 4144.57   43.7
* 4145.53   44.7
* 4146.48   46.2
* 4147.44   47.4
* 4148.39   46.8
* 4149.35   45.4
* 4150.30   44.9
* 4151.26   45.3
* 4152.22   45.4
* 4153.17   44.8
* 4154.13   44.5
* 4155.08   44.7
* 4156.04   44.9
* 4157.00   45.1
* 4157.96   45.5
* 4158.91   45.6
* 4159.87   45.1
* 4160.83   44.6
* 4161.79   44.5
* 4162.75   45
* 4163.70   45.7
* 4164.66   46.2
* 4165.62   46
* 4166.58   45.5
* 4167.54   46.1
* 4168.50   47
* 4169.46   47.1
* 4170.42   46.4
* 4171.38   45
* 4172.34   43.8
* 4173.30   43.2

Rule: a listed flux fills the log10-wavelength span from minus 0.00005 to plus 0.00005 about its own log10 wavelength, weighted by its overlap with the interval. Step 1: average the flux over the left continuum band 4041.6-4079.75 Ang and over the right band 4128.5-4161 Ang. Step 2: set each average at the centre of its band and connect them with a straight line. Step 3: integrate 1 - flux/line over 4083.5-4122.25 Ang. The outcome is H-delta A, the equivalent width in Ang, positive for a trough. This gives 3.3 Ang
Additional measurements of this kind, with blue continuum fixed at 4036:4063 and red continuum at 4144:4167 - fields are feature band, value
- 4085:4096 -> 0.3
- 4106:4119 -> 0.7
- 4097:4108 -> 2.6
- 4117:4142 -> 0.2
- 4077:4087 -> 0.2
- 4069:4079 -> 0.2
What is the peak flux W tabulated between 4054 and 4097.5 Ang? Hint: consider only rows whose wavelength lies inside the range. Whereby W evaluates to 47.3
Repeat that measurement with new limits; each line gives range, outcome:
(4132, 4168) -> 47.4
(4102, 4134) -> 46.3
